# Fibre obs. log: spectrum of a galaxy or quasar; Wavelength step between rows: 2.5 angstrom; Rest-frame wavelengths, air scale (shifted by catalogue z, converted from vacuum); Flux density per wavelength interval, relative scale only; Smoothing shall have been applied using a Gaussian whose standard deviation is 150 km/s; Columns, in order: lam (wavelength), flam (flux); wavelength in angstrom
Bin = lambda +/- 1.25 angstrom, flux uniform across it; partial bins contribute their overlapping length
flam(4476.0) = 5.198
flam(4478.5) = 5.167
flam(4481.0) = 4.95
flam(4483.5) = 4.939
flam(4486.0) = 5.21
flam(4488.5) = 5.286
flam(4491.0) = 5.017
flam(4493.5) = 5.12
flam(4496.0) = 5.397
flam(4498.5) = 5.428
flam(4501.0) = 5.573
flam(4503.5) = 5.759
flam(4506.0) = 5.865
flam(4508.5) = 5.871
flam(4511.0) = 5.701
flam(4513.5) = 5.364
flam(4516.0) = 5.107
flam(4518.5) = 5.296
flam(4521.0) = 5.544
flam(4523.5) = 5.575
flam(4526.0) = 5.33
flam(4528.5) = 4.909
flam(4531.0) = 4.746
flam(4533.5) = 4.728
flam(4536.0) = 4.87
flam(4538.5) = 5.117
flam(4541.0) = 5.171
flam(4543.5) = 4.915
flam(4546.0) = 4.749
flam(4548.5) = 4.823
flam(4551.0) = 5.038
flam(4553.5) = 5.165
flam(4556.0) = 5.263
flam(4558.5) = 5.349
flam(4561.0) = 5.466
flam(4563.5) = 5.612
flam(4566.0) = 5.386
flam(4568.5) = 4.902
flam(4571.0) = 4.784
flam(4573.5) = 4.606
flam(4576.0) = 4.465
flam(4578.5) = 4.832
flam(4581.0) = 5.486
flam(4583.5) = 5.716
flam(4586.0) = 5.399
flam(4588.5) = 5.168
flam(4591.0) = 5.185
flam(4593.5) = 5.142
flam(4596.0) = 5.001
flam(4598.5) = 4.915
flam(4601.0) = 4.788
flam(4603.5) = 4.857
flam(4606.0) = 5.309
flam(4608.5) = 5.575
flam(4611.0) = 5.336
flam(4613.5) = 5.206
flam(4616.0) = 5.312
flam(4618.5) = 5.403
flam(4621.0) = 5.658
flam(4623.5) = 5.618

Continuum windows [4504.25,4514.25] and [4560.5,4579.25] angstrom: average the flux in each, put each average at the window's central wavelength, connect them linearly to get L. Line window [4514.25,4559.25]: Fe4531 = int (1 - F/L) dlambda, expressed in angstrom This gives 2.4 angstrom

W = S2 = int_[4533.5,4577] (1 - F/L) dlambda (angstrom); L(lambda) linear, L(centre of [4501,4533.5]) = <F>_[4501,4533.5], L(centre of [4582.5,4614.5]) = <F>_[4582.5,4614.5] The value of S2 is 2.2 angstrom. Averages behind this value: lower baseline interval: 5.4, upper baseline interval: 5.2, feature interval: 5.03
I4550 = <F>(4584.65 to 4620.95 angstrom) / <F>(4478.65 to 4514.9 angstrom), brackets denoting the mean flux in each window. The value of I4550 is 0.97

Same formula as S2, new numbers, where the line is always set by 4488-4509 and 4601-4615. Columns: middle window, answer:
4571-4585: 0.74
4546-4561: 0.61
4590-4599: 0.31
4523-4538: 1.10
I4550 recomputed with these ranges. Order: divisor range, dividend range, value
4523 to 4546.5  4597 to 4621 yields 1.04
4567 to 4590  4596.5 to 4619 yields 1.03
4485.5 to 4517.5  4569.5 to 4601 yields 0.93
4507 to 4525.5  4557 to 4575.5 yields 0.93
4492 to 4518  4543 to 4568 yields 0.94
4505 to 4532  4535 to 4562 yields 0.94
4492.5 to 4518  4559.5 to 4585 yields 0.93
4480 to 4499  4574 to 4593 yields 1.00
